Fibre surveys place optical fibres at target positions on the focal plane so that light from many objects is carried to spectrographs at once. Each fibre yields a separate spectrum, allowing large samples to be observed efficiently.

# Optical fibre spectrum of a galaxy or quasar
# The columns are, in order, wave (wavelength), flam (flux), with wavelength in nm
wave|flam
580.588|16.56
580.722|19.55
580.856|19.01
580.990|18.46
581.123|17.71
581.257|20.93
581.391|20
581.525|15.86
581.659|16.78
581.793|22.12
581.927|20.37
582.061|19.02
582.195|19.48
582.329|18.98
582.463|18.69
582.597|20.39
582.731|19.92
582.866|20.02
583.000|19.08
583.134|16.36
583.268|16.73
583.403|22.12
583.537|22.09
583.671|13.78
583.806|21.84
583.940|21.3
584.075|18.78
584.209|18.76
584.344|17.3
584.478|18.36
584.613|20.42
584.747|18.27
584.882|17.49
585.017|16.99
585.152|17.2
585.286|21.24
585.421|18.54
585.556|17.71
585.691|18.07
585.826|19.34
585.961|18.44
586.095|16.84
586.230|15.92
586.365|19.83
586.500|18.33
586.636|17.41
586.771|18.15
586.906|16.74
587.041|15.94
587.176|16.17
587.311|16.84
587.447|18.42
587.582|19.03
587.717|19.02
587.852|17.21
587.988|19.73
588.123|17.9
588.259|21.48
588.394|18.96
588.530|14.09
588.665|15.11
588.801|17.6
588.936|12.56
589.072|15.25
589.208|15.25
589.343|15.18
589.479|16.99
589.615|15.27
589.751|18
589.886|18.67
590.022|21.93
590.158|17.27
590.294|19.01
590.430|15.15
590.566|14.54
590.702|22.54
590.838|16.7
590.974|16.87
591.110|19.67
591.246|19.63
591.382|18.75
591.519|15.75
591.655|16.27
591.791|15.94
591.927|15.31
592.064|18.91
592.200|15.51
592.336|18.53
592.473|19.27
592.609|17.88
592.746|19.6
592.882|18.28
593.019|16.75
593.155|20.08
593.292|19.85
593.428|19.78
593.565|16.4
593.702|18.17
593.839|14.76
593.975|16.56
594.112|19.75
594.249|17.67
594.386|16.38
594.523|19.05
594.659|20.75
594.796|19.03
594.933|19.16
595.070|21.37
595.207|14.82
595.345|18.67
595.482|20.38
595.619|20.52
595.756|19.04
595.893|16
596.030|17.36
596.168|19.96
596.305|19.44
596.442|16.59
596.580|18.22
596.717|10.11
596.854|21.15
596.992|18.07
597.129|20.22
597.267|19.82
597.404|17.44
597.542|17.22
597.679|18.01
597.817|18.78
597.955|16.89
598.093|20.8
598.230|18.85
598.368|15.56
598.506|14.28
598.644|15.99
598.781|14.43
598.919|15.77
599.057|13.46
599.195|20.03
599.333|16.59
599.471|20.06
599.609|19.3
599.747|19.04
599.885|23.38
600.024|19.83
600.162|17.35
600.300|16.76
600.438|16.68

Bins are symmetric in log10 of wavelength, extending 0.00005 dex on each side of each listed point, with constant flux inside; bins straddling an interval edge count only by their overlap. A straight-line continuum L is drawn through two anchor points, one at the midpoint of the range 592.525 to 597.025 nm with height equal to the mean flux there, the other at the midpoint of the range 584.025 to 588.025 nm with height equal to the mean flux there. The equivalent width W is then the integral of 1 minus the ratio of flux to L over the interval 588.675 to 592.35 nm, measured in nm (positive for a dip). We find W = 0.21 nm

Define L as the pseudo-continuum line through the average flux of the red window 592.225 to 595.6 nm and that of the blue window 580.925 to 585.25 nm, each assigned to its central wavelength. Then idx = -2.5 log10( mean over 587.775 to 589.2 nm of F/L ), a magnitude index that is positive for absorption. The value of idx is 0.11 mag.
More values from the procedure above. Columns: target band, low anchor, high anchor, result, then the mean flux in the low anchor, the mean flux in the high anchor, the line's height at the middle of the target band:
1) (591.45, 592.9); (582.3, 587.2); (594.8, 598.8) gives 0.05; 18.5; 18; 18.2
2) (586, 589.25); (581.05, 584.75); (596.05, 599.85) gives 0.09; 19.1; 17.7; 18.7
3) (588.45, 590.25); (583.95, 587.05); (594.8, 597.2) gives 0.11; 18.2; 18.3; 18.2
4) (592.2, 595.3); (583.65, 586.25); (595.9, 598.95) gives -0.03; 18.5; 17.5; 17.8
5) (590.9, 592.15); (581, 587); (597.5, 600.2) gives 0.05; 18.7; 17.8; 18.2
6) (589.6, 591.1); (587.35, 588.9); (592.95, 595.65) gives 0.01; 17.9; 18.5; 18.1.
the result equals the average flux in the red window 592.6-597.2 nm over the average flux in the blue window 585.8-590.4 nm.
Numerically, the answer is 1.0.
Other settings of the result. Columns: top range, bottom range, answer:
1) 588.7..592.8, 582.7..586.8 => 0.93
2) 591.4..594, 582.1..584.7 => 0.92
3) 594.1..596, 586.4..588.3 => 1.04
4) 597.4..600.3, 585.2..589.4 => 1.01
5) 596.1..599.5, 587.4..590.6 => 1.01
